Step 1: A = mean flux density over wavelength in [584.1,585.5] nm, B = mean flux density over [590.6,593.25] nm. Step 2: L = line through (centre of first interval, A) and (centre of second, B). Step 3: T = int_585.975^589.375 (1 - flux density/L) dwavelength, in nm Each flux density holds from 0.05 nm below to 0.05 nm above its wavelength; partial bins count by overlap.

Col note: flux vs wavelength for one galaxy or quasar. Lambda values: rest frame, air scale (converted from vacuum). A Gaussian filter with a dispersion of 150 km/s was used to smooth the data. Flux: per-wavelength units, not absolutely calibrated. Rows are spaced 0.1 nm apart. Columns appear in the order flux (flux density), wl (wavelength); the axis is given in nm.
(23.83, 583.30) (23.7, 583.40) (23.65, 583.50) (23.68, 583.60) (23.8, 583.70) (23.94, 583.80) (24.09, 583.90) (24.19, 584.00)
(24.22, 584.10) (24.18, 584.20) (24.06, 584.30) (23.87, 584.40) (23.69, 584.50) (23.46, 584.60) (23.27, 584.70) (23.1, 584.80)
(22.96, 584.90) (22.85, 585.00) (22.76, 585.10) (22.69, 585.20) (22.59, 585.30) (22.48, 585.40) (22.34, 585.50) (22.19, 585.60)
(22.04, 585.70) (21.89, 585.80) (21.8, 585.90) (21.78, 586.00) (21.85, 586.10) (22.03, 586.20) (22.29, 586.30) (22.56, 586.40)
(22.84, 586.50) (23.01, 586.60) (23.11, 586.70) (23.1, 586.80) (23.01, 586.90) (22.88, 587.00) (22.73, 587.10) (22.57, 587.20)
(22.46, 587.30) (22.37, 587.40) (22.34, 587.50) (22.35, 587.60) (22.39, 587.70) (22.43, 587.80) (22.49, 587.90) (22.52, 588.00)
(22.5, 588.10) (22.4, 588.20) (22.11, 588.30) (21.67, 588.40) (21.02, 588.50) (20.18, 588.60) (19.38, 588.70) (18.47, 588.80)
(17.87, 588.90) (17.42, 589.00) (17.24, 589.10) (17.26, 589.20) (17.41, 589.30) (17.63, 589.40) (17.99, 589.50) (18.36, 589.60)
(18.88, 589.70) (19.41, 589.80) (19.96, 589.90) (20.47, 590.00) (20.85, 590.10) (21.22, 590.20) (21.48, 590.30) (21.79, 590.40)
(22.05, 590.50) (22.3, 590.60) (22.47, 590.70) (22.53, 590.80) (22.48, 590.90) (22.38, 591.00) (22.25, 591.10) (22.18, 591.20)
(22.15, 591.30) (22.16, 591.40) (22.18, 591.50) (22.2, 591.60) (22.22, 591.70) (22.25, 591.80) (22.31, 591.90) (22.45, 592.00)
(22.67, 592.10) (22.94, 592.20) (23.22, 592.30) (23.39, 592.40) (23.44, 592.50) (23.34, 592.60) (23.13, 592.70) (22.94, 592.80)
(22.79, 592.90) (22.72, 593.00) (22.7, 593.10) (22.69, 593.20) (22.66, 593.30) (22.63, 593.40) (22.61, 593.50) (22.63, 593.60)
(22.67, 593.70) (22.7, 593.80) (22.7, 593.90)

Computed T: 0.24 nm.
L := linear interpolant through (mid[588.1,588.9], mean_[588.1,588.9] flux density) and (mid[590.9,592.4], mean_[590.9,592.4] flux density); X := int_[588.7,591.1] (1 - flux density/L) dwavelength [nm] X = 0.172 nm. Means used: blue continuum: 20.7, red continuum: 22.4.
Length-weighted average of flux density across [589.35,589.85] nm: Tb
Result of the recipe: 18.5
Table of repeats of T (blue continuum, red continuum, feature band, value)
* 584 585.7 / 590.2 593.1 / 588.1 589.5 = 0.213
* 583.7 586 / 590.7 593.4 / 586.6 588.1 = 0.020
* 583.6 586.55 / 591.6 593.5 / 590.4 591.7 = 0.032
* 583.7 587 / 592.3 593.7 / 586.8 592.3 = 0.402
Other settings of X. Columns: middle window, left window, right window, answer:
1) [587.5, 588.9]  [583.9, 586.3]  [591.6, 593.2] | 0.088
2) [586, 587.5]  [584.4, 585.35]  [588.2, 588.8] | -0.048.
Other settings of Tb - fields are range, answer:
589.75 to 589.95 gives 19.7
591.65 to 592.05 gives 22.3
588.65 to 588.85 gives 18.9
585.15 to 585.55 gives 22.5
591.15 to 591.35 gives 22.2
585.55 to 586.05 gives 21.9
